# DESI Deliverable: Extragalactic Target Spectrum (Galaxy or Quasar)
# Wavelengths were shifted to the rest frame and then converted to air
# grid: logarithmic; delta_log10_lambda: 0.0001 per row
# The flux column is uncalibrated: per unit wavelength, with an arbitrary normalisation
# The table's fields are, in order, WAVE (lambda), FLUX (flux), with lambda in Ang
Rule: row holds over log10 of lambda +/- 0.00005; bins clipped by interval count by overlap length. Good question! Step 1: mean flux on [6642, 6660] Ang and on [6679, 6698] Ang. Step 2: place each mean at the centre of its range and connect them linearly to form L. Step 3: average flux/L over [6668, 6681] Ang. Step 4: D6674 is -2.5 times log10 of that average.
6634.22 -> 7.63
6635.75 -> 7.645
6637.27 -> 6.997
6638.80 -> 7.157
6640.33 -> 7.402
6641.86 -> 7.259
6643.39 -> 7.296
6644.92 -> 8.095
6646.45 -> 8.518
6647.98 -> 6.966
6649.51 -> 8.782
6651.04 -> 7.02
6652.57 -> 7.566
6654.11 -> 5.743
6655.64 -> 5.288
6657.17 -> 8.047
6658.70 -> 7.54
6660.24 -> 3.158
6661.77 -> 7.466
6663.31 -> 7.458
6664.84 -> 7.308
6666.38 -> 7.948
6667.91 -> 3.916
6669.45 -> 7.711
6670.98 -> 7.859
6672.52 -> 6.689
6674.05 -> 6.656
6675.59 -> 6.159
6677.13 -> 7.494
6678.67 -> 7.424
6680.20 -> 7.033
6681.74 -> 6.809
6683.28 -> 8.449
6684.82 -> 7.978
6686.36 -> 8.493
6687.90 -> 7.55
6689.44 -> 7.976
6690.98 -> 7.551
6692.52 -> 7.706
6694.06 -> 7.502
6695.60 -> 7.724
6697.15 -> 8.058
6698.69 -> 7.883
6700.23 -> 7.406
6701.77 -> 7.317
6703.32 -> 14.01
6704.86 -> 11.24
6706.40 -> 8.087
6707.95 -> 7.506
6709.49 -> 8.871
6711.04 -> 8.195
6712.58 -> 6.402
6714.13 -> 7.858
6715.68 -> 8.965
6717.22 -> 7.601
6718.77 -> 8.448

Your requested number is 0.09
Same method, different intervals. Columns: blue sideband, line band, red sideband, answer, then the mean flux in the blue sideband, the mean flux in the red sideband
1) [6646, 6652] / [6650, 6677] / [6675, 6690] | 0.145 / 7.78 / 7.55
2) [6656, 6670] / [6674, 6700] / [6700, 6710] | 0.082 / 6.67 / 9.31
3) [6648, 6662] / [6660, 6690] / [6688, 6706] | 0.067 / 6.72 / 8.53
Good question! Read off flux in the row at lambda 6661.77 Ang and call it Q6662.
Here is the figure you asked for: 7.466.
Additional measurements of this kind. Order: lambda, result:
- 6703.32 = 14.01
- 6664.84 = 7.308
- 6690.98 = 7.551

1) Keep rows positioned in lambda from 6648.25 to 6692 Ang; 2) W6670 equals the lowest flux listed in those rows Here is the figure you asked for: 3.158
